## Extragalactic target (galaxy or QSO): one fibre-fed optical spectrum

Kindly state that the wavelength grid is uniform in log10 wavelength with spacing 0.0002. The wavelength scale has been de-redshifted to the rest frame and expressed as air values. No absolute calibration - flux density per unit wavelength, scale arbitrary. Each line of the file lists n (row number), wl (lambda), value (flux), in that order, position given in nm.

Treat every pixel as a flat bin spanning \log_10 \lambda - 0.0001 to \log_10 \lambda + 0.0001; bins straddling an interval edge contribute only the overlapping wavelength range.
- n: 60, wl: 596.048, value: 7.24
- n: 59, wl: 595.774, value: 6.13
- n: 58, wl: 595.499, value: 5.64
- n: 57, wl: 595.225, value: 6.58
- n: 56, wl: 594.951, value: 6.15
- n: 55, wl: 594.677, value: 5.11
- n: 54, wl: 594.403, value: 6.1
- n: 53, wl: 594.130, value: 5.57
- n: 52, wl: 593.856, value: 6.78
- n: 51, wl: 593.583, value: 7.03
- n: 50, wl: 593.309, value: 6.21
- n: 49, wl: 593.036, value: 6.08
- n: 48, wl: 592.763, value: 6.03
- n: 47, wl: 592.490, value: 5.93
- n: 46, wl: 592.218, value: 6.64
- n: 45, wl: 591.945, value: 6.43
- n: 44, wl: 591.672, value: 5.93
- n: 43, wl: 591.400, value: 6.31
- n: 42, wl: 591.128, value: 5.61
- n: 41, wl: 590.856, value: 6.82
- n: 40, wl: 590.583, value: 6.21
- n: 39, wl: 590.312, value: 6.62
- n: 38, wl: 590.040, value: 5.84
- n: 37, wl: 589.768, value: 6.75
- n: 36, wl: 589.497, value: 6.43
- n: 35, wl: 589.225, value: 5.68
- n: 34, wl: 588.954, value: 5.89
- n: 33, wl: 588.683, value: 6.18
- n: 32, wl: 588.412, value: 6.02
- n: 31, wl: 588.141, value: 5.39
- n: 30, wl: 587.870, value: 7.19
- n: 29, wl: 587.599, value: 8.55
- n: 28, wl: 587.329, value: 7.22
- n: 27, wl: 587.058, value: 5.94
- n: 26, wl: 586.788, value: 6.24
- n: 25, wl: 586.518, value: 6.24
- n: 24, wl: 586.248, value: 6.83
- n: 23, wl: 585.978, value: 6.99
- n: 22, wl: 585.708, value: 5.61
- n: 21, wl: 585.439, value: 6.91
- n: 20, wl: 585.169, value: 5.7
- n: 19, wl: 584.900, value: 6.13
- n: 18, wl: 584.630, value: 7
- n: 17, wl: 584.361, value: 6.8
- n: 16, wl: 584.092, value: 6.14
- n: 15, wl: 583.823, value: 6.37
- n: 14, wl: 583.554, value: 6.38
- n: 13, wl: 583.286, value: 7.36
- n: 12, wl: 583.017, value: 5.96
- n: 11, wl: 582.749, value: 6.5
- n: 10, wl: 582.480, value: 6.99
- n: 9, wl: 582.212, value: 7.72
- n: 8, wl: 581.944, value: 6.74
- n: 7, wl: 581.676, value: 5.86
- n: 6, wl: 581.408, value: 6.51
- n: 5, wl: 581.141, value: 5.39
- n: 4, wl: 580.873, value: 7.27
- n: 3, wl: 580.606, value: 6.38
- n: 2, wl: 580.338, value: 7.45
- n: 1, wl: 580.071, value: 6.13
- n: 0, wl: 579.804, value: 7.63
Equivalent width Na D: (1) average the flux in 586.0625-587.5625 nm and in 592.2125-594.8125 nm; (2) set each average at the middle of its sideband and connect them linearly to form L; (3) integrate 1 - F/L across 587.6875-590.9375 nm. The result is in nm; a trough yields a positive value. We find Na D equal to 0.09 nm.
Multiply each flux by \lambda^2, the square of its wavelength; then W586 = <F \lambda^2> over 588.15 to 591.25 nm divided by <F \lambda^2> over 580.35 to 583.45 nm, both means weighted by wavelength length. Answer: 1.0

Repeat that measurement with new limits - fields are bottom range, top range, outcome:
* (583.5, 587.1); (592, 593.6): 1.01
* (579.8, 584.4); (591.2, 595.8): 0.97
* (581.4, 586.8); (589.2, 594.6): 0.98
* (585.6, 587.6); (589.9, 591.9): 0.95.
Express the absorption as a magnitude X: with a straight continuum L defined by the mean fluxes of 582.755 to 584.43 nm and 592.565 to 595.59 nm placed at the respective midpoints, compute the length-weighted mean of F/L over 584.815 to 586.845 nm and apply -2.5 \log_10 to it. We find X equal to 0.01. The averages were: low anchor 6.49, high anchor 6.12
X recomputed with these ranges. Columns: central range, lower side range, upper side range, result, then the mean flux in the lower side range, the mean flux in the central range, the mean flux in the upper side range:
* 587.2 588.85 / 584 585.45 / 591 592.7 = -0.08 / 6.41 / 6.74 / 6.14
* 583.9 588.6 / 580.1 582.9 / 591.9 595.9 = -0.01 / 6.66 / 6.52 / 6.15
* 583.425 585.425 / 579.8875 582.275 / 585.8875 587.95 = 0.06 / 6.59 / 6.39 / 6.89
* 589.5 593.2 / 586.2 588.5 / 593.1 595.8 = 0.02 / 6.63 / 6.25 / 6.13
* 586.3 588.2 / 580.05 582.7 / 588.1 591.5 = -0.07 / 6.66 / 6.74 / 6.15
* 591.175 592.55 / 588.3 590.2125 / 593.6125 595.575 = -0.02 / 6.12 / 6.23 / 6.06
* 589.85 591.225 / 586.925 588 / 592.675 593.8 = 0.09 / 7.23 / 6.26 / 6.38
